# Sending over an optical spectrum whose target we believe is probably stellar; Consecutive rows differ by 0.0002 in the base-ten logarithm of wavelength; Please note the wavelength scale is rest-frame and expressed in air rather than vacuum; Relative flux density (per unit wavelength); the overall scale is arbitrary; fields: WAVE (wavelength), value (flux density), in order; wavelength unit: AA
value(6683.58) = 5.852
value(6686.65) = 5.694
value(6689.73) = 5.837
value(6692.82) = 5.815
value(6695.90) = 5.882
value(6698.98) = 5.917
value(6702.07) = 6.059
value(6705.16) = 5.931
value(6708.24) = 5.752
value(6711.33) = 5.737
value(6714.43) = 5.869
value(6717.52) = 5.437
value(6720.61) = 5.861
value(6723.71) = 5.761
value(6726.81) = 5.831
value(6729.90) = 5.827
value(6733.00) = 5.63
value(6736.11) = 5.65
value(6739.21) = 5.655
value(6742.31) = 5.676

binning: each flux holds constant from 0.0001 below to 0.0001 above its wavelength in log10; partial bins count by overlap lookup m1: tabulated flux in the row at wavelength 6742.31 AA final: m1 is 5.676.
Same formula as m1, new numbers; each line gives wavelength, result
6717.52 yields 5.437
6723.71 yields 5.761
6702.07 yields 6.059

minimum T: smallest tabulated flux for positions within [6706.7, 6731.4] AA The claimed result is 5.437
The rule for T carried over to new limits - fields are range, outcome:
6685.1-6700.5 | 5.694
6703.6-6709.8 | 5.752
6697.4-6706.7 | 5.917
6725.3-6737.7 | 5.63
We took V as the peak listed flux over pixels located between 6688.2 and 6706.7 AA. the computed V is 6.059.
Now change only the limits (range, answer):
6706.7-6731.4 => 5.869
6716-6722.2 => 5.861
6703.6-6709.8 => 5.931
